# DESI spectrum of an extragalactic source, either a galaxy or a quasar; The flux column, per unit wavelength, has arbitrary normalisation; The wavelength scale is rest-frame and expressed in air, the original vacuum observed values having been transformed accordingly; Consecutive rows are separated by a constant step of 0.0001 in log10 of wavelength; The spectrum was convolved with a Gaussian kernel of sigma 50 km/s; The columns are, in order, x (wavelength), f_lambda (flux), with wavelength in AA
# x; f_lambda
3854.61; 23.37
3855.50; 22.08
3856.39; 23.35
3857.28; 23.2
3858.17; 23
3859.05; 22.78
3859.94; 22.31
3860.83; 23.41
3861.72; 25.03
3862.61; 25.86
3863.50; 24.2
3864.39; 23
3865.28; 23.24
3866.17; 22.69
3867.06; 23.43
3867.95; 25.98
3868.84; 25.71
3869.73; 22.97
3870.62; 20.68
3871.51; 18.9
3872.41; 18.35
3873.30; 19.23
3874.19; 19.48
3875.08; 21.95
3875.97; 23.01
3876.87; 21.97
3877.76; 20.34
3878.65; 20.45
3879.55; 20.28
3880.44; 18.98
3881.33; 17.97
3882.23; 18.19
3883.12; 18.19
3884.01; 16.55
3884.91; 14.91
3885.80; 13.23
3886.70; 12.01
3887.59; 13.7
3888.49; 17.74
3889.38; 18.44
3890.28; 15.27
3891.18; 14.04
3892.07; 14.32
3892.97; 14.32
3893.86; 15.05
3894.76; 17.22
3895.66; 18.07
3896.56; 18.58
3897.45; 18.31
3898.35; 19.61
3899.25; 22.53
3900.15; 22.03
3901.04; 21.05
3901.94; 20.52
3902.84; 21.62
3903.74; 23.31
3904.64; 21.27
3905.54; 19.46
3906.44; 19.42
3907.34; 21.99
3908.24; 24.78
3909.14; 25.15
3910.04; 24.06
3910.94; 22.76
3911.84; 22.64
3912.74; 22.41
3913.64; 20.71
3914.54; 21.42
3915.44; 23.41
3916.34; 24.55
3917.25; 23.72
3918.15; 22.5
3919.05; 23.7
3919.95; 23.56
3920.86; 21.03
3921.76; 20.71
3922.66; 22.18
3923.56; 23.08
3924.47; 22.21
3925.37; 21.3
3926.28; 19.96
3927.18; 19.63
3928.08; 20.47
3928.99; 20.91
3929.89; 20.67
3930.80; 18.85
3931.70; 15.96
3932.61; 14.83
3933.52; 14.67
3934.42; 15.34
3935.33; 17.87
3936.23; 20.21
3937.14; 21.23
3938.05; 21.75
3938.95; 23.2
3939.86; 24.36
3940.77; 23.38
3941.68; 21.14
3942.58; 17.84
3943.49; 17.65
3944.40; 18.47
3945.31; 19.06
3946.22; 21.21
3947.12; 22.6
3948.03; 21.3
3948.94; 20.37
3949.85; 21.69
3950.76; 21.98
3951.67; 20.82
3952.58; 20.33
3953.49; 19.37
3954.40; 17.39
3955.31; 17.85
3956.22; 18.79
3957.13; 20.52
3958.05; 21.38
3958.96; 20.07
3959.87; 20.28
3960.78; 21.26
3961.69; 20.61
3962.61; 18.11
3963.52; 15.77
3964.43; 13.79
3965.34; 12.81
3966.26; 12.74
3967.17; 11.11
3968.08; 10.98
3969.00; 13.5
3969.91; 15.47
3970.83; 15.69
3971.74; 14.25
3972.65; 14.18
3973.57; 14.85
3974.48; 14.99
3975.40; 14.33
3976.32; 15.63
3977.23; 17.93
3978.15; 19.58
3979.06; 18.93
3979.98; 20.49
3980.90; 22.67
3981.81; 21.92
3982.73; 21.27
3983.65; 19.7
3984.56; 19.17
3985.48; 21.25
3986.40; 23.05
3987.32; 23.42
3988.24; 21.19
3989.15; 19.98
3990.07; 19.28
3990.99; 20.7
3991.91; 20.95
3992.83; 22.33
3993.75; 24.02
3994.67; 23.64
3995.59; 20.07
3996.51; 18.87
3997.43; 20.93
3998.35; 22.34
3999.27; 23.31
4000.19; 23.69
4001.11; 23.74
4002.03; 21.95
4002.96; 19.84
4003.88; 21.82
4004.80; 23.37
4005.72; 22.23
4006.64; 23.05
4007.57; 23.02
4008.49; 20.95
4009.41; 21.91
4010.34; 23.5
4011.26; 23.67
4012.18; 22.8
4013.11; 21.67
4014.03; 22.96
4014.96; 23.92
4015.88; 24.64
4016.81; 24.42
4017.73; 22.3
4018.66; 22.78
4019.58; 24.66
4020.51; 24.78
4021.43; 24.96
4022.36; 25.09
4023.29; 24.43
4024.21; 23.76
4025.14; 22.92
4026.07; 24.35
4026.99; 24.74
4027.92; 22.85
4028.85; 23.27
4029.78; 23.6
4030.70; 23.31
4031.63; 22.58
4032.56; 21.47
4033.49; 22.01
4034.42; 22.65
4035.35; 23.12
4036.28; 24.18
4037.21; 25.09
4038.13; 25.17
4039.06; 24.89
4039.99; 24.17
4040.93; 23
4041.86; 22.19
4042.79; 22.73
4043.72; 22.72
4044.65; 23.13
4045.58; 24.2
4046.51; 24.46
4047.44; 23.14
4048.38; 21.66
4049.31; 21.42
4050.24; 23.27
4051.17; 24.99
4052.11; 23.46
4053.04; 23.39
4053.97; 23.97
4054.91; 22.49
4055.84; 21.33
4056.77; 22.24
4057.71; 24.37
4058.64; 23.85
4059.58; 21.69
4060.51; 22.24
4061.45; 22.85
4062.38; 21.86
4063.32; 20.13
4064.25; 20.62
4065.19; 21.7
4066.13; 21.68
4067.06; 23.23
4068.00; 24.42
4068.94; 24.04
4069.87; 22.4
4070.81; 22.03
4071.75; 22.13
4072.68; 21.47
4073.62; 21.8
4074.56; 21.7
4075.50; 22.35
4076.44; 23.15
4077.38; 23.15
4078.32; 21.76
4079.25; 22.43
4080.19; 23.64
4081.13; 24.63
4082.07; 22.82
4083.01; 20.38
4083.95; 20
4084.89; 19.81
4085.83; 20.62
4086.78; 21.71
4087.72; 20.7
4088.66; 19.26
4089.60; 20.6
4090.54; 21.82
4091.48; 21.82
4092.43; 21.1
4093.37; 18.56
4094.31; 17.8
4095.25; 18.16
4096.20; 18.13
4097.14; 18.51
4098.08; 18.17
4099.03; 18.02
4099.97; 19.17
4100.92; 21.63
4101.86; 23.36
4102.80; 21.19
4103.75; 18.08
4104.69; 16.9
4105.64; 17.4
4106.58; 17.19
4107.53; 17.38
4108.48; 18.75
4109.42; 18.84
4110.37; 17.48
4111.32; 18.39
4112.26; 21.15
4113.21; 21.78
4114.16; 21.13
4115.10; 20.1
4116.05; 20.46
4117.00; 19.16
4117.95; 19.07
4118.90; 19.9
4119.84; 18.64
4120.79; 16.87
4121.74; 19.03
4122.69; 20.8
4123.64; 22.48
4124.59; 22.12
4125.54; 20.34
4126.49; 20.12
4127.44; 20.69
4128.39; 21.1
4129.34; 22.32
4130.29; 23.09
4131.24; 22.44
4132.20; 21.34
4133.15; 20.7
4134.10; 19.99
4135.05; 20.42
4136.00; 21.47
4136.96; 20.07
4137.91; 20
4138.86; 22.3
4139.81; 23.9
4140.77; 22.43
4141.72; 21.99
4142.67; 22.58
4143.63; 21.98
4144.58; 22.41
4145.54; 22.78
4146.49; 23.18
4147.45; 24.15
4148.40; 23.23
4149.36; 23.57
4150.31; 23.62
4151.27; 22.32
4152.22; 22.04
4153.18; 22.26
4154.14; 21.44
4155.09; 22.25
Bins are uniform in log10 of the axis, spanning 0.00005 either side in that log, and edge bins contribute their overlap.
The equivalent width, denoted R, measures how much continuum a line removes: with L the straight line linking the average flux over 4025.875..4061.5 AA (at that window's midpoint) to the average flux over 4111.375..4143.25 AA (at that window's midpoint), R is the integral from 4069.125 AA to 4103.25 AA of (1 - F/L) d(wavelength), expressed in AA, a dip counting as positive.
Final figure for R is 1.6 AA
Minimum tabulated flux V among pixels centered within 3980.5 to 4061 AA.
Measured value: 18.87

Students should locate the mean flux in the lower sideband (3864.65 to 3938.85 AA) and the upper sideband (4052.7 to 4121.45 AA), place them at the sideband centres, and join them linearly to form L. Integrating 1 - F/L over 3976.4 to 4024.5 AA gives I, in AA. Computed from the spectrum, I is -3.9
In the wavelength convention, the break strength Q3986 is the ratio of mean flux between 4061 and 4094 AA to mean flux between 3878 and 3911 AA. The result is 1.2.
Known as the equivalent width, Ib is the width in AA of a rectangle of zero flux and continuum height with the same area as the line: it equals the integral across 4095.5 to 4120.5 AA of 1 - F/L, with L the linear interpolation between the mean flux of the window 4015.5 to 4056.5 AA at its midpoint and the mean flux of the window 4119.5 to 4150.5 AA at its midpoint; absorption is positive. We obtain 3.3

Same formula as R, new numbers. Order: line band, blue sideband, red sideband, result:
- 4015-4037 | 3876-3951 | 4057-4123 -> -3.47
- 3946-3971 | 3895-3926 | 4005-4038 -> 4.84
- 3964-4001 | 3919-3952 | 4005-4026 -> 5.88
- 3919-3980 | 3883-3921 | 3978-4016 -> 5.92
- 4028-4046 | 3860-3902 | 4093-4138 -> -3.28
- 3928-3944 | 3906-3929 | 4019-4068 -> 2.12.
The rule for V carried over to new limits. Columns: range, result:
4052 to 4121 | 16.87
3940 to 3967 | 12.74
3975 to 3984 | 14.33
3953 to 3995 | 10.98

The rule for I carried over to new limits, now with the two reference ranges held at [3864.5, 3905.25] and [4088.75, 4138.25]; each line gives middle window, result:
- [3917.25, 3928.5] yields -1.4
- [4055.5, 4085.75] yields -3.7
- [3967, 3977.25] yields 2.7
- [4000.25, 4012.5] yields -1.8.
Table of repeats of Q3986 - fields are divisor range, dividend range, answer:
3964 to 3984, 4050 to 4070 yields 1.40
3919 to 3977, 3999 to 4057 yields 1.24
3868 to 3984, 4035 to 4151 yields 1.11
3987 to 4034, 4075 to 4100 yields 0.91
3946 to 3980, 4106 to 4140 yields 1.15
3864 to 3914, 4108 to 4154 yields 1.07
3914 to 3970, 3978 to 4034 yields 1.14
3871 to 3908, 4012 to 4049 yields 1.26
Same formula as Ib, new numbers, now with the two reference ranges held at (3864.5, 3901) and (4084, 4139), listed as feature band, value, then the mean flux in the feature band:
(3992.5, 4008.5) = -2.22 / 22.2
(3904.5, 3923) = -3.22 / 22.5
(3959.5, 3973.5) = 2.92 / 15.3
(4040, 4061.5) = -3.59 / 23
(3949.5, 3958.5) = -0.32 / 20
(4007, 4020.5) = -2.47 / 23.1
